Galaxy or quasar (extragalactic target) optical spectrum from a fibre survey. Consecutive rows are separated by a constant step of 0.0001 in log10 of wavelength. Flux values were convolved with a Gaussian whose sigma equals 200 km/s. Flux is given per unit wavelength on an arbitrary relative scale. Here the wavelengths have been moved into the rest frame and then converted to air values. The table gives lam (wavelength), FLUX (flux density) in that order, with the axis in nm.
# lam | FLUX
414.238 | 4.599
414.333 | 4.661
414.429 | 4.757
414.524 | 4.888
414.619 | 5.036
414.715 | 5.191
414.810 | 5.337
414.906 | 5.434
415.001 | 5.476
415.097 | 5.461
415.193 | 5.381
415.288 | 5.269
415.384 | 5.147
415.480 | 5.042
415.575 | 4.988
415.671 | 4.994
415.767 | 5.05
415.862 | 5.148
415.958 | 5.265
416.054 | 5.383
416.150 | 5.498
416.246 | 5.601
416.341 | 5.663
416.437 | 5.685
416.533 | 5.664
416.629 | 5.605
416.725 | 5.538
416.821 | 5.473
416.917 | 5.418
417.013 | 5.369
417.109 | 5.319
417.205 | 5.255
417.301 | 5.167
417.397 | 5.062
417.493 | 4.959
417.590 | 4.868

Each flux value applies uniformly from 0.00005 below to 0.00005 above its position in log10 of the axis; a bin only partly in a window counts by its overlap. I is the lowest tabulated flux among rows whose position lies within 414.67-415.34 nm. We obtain 5.191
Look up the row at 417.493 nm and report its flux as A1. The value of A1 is 4.959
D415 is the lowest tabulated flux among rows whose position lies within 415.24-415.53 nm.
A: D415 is 5.042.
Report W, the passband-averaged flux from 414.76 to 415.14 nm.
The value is 5.43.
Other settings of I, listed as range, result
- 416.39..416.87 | 5.473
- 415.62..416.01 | 4.994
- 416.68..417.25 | 5.255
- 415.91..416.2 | 5.265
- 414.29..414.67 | 4.661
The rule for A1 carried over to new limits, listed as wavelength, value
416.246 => 5.601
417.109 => 5.319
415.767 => 5.05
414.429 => 4.757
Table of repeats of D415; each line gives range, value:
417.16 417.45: 5.062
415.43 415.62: 4.988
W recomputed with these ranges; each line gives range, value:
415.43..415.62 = 5.03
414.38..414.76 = 4.96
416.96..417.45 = 5.24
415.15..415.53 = 5.21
